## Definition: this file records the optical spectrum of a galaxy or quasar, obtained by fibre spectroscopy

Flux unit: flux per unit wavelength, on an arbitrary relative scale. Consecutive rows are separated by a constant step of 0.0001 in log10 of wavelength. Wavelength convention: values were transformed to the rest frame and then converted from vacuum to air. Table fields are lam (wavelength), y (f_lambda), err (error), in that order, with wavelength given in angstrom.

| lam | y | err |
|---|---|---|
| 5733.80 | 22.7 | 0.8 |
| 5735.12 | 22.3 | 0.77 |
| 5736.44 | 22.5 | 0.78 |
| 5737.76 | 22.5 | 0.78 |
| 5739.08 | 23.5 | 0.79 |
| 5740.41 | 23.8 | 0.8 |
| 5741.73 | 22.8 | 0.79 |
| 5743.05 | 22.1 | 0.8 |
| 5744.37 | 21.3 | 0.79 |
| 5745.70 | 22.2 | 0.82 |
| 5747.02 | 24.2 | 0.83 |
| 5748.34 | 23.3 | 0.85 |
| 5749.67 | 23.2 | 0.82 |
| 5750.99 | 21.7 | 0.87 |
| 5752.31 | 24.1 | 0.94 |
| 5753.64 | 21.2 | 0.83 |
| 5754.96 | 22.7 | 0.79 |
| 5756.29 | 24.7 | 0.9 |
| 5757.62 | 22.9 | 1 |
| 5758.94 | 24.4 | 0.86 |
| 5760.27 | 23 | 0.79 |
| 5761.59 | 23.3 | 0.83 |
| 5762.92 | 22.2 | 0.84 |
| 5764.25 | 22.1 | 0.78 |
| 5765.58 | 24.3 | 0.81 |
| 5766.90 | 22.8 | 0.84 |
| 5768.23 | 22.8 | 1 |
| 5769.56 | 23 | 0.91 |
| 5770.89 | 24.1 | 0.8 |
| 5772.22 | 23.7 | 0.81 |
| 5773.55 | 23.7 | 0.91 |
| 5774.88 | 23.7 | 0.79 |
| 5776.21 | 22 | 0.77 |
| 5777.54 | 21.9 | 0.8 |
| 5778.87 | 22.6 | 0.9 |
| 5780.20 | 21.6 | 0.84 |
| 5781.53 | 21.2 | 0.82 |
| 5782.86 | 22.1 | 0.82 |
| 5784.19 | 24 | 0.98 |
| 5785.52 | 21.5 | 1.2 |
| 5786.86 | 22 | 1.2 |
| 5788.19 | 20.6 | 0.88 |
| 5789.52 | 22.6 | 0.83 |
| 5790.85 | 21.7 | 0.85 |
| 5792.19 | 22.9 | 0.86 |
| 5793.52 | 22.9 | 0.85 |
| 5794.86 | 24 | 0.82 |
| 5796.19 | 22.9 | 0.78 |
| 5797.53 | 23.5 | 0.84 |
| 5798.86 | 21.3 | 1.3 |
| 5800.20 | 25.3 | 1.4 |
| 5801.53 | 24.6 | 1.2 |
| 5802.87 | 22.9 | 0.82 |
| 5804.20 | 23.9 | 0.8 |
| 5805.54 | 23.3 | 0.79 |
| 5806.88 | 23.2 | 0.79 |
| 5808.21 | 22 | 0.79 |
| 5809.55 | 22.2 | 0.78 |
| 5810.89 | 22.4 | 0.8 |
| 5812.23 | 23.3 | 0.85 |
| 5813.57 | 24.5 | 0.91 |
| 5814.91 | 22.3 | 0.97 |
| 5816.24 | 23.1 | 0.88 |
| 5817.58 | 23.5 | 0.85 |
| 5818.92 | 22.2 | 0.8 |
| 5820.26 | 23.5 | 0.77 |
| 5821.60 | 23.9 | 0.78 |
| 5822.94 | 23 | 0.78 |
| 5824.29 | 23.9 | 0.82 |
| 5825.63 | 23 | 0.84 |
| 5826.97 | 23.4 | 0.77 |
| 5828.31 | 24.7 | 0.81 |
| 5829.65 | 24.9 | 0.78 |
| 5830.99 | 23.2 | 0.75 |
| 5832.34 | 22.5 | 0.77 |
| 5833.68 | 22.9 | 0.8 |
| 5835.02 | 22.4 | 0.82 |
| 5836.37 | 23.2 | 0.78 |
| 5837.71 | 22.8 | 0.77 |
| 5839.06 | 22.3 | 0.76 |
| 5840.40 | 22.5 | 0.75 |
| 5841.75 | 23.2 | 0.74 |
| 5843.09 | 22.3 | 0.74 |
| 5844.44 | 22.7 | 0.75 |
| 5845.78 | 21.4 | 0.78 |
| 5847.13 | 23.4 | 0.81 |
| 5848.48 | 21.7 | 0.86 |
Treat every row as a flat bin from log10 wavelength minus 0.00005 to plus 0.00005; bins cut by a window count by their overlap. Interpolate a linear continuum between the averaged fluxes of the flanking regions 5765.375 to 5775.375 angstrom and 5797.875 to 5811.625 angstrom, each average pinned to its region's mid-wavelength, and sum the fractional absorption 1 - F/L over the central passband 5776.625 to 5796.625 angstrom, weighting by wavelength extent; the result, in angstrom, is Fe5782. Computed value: 0.87 angstrom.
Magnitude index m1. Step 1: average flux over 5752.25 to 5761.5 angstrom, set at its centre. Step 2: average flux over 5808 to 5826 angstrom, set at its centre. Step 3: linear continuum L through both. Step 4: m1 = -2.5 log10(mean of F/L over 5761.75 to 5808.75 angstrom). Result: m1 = 0.02 mag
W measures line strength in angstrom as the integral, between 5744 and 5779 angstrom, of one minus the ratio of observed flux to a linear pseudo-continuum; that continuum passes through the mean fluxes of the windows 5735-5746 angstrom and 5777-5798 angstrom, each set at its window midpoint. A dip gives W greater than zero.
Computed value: -0.9 angstrom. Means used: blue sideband 22.6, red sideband 22.4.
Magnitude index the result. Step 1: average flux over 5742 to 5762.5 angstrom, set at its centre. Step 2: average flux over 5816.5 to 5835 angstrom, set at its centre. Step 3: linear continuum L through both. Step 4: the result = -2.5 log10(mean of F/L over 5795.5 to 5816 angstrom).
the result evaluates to 0.00 mag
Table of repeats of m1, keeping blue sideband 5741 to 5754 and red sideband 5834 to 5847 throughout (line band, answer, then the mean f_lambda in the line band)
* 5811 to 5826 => -0.03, 23.3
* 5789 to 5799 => -0.01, 22.8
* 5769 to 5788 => 0.00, 22.6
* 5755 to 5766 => -0.03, 23.3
